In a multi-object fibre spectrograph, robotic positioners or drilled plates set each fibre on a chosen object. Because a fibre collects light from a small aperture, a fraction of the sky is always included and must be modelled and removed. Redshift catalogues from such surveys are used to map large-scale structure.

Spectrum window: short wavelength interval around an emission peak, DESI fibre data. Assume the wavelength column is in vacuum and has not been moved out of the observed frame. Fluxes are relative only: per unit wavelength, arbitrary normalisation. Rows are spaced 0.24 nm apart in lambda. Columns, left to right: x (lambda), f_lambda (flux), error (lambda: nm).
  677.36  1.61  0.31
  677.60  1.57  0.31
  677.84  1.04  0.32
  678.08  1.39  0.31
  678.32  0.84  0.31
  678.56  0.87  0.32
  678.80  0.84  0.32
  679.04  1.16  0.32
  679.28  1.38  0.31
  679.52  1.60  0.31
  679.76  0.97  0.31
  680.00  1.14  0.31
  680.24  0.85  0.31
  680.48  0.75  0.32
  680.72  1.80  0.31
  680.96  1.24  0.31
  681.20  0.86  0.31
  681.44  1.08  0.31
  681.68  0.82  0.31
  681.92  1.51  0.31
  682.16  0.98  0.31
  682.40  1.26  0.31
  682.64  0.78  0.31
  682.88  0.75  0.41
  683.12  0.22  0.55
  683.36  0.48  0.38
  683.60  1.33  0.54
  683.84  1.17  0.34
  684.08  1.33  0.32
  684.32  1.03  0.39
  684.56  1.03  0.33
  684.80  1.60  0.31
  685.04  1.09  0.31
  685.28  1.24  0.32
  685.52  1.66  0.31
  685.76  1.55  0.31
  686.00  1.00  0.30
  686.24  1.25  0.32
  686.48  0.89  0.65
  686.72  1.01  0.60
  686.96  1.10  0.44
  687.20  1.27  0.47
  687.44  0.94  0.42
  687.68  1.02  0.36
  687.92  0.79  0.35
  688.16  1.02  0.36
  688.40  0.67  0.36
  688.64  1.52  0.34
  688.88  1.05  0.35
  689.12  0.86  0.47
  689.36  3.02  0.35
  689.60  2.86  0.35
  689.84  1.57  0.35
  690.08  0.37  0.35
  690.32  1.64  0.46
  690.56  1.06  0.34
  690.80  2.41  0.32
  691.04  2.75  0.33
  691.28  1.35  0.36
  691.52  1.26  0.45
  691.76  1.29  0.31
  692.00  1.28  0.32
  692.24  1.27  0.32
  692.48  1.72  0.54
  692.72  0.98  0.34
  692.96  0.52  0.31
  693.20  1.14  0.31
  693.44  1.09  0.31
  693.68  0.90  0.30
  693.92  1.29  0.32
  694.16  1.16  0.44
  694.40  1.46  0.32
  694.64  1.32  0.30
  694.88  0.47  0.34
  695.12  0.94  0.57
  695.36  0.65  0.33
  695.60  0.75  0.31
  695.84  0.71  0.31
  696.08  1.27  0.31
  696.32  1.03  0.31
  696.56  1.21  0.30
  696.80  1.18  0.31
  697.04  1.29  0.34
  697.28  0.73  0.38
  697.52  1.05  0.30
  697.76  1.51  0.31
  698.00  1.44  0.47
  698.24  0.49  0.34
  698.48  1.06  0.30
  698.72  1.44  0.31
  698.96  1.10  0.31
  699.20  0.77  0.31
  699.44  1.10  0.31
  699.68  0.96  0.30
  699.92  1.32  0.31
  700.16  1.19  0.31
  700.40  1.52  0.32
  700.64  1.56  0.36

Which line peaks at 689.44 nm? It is [S II]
